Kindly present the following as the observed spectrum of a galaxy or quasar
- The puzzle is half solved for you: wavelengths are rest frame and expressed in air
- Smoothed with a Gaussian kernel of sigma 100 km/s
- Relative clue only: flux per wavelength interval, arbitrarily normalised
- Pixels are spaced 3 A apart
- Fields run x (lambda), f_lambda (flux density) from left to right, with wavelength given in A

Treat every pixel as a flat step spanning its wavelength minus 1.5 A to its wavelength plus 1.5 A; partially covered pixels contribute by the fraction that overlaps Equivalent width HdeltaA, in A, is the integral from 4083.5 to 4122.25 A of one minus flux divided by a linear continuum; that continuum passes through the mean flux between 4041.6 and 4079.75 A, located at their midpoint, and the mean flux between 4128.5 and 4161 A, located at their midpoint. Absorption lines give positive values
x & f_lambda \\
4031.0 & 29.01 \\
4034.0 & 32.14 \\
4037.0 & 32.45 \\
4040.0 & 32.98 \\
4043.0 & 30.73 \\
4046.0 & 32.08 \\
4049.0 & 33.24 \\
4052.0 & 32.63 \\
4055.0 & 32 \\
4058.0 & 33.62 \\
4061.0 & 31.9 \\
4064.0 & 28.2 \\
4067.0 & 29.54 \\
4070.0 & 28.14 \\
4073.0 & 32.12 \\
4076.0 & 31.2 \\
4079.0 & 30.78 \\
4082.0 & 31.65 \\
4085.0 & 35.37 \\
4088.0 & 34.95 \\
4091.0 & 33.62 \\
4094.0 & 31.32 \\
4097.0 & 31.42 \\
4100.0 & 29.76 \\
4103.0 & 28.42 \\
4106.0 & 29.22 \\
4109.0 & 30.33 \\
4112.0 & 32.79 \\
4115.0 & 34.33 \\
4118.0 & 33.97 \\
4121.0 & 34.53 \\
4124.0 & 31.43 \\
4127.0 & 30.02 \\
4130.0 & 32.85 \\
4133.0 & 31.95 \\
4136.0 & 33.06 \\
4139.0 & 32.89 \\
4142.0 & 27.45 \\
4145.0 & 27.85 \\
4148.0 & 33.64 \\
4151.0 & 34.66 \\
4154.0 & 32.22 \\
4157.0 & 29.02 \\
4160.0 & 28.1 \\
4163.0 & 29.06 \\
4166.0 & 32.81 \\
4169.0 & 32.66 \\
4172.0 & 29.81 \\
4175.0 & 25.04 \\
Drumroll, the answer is -1.3 A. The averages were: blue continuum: 31.3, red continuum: 31.3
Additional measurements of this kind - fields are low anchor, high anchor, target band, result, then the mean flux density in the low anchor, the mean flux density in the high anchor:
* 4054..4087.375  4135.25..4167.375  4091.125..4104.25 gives 0.3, 31.4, 30.9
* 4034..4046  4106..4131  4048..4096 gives 0.4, 32.1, 32.3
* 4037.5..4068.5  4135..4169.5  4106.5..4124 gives -0.8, 31.7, 31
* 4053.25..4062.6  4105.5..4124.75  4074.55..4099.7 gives 0.1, 32.5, 32.6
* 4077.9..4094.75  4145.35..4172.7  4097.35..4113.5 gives 1.2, 33.1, 31.2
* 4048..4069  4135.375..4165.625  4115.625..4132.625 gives -0.9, 31.5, 30.8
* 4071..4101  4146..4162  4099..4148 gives 0.5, 32.2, 31.3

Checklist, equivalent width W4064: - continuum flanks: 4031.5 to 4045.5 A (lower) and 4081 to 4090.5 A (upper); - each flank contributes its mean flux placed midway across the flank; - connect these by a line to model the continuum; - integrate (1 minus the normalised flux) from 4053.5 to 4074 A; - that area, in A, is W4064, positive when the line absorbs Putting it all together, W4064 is 1.41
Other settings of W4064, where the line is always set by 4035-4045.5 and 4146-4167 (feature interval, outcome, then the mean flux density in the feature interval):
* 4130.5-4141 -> -0.34 A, 32.4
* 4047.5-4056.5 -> -0.18 A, 32.6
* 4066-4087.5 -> 0.22 A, 31.5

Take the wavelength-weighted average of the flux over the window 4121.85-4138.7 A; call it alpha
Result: 32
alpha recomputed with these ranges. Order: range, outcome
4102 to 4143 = 31.8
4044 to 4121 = 31.8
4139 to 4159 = 30.9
